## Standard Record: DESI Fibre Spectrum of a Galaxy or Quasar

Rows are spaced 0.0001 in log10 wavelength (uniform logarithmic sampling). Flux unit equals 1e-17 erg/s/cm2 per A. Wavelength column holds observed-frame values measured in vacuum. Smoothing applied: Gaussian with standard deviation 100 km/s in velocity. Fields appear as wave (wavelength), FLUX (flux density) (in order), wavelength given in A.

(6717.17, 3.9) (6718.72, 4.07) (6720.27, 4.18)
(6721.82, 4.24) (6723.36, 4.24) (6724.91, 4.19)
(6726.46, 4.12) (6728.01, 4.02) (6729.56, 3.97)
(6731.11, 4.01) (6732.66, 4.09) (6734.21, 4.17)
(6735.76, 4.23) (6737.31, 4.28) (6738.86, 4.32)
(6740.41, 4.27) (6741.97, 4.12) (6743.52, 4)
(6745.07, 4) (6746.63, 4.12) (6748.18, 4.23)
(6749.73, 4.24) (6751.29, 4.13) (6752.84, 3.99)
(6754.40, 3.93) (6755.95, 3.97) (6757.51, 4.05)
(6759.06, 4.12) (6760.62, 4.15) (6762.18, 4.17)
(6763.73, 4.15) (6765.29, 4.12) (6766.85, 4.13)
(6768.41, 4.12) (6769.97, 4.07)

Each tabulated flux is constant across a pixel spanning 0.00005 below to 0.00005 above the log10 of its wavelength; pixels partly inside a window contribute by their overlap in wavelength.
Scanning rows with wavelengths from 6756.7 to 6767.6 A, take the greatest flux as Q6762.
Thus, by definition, 4.17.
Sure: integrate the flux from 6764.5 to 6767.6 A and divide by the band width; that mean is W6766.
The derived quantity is 4.12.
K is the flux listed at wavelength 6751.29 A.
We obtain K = 4.13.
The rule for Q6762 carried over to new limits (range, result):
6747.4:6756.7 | 4.24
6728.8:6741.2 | 4.32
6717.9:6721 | 4.18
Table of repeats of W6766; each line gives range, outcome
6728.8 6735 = 4.06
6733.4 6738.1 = 4.23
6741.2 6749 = 4.1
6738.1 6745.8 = 4.14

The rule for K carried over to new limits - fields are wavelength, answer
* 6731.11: 4.01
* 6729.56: 3.97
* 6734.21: 4.17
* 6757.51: 4.05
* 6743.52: 4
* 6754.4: 3.93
